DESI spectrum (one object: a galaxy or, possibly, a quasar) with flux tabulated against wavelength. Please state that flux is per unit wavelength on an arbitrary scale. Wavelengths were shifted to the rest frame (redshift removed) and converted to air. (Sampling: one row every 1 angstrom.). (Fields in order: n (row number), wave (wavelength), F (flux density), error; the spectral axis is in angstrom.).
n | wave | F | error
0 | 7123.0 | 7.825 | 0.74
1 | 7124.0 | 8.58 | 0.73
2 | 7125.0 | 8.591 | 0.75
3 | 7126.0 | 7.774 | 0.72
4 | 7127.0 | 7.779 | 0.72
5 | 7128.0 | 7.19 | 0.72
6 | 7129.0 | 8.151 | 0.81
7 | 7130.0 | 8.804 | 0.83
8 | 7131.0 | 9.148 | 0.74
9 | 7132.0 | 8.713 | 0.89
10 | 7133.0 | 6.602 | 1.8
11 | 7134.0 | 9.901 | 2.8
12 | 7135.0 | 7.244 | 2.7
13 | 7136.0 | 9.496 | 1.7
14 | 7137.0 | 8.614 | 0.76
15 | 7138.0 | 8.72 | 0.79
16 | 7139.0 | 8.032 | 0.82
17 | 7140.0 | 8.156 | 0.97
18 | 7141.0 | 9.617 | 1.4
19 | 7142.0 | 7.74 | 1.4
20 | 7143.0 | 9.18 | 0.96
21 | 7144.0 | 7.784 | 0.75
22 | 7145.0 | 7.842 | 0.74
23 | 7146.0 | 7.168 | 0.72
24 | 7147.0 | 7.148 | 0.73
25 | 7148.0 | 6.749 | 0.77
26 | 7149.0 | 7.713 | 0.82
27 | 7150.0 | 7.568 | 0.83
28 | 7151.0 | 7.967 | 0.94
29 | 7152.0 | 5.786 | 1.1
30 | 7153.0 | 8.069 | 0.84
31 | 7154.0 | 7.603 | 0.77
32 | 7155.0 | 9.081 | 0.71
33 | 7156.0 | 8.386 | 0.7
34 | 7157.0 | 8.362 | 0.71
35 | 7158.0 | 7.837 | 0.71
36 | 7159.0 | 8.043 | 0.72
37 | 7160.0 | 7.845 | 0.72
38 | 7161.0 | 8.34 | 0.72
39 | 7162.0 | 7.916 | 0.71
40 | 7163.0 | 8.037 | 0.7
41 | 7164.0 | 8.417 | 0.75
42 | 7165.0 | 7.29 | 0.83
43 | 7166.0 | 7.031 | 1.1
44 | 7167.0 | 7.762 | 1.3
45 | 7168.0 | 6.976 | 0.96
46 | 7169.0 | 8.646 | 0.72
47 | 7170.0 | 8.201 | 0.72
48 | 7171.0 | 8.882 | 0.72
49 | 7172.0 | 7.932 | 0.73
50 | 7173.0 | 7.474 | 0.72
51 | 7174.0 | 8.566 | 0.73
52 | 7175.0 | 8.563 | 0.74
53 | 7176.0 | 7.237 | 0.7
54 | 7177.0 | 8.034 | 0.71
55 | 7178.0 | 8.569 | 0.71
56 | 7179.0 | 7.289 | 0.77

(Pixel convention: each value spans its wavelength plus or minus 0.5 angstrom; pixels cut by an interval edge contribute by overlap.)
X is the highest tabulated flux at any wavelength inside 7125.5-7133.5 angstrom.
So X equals 9.148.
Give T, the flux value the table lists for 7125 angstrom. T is 8.591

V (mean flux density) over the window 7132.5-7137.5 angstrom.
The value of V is 8.37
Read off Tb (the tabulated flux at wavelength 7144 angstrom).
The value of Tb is 7.784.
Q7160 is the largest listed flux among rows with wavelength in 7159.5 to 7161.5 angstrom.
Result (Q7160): 8.34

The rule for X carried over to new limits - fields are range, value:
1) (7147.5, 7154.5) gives 8.069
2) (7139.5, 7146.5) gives 9.617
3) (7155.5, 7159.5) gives 8.386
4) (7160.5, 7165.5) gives 8.417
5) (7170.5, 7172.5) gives 8.882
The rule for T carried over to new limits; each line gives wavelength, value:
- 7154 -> 7.603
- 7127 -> 7.779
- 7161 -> 8.34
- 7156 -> 8.386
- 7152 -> 5.786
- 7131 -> 9.148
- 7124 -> 8.58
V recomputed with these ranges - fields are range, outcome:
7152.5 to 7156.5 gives 8.28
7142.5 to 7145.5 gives 8.27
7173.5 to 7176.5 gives 8.12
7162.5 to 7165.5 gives 7.91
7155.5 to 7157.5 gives 8.37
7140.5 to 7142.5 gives 8.68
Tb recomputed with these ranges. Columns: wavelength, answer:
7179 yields 7.289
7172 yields 7.932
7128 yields 7.19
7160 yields 7.845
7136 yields 9.496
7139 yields 8.032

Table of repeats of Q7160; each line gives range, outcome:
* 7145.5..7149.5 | 7.713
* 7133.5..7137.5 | 9.901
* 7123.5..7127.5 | 8.591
